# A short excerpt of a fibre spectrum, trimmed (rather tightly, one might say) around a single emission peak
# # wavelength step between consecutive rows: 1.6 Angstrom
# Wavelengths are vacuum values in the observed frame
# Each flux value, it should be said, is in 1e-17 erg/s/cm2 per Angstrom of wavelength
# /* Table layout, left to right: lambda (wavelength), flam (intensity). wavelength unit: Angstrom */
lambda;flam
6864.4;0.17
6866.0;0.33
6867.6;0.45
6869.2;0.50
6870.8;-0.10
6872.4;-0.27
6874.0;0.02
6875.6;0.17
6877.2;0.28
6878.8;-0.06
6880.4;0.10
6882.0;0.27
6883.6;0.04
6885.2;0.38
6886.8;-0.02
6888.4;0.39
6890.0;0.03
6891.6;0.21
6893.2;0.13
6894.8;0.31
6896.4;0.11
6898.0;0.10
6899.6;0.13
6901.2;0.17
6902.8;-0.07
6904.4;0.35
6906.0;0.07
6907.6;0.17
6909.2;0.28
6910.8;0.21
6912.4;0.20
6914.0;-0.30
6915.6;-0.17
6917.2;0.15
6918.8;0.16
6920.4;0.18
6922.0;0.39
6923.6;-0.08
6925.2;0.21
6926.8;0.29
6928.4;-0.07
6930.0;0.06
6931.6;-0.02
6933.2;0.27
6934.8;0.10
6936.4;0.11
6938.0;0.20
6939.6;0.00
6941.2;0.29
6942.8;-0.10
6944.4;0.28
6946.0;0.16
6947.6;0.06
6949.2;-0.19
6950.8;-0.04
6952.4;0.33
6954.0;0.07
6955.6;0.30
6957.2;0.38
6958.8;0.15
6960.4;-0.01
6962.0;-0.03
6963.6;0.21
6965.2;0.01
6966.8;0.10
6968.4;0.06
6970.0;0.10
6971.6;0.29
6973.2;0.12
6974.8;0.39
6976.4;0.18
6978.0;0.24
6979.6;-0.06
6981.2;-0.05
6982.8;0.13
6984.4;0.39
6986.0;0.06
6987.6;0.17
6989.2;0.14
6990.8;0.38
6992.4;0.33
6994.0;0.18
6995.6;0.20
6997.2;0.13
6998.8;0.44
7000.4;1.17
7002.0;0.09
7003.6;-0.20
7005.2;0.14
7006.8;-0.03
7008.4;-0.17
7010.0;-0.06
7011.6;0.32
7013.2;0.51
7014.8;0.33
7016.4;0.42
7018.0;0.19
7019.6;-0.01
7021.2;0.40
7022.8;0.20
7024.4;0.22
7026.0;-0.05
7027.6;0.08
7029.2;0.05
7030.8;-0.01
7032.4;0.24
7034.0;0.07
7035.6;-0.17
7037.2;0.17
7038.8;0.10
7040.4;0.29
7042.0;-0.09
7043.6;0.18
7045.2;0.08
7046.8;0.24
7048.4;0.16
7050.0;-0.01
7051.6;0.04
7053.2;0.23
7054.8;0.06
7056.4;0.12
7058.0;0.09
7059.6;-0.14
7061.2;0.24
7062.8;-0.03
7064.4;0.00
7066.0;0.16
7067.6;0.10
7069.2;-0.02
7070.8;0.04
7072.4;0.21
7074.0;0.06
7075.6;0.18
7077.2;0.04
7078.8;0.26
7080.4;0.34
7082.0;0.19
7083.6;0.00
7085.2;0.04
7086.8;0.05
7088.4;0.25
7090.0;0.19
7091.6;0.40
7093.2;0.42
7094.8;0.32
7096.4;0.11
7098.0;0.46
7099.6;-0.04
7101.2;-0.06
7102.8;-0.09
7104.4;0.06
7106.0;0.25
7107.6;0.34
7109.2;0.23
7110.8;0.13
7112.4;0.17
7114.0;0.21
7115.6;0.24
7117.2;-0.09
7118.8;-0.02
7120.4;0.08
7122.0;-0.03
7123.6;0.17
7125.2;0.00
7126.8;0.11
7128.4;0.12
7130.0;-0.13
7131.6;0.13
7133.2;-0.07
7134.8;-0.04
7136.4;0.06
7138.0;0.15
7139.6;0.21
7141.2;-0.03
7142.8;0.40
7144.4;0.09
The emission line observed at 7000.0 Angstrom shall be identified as H-alpha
